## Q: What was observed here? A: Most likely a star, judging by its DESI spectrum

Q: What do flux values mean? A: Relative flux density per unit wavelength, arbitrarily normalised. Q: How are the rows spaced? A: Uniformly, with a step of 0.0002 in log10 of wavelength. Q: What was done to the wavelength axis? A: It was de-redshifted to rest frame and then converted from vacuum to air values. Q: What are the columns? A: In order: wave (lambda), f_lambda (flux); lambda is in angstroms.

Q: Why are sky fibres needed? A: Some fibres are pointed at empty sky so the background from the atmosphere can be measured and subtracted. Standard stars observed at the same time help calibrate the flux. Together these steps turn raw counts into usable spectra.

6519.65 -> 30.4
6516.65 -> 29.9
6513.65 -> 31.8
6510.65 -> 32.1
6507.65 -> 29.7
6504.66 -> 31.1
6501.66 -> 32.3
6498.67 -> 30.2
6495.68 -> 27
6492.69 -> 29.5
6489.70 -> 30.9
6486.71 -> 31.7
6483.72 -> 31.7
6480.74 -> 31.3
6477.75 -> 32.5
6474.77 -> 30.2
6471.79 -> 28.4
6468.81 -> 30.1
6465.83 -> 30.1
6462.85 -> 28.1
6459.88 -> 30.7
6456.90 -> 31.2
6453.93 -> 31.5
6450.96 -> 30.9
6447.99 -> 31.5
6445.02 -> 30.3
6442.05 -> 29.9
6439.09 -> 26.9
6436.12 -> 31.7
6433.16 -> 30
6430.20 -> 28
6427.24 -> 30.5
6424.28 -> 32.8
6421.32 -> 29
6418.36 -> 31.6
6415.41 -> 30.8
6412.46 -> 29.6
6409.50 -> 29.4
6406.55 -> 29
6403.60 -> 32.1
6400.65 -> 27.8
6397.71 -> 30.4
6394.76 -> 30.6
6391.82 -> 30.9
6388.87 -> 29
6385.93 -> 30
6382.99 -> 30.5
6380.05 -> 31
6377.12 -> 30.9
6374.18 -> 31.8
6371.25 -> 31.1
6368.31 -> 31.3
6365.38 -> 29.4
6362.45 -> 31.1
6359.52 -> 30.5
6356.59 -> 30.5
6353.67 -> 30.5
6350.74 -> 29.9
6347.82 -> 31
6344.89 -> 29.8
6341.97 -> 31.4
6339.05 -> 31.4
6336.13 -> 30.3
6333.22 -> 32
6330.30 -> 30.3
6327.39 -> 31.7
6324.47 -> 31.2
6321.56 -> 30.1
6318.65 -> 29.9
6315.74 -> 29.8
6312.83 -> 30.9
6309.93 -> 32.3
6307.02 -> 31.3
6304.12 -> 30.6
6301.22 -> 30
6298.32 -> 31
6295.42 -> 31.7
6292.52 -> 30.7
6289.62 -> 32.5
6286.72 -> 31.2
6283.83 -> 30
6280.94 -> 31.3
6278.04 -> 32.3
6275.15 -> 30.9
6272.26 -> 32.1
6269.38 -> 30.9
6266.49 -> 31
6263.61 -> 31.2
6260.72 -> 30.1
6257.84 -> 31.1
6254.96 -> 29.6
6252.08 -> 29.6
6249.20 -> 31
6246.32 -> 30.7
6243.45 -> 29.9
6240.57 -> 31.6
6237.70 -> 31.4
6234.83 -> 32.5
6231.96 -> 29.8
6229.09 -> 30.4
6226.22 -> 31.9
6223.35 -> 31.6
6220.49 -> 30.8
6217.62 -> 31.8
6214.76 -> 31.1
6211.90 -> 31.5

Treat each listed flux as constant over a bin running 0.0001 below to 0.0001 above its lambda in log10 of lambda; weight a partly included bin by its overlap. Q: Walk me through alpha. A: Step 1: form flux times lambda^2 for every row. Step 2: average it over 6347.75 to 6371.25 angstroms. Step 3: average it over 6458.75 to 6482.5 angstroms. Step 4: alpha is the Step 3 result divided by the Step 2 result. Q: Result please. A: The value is 1.02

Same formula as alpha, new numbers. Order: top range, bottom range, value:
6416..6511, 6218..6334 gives 1.04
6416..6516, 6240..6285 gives 1.05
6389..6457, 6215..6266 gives 1.04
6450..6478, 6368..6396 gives 1.01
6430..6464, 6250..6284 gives 1.03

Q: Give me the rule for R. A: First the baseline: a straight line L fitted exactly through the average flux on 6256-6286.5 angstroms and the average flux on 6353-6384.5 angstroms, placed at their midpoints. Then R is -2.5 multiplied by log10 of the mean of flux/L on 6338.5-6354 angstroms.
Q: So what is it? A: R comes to 0.01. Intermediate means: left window 31.1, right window 30.8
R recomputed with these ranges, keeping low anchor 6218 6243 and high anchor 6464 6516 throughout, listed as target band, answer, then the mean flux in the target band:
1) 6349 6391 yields 0.01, 30.5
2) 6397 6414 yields 0.04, 29.7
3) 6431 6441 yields 0.05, 29.5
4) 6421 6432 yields 0.02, 30.2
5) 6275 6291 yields -0.01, 31.4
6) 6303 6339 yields 0.00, 30.9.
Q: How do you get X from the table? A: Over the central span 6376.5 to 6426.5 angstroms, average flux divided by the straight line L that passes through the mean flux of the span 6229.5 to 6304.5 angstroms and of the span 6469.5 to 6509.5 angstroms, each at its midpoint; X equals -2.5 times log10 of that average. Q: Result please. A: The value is 0.01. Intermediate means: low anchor 30.9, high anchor 30.5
